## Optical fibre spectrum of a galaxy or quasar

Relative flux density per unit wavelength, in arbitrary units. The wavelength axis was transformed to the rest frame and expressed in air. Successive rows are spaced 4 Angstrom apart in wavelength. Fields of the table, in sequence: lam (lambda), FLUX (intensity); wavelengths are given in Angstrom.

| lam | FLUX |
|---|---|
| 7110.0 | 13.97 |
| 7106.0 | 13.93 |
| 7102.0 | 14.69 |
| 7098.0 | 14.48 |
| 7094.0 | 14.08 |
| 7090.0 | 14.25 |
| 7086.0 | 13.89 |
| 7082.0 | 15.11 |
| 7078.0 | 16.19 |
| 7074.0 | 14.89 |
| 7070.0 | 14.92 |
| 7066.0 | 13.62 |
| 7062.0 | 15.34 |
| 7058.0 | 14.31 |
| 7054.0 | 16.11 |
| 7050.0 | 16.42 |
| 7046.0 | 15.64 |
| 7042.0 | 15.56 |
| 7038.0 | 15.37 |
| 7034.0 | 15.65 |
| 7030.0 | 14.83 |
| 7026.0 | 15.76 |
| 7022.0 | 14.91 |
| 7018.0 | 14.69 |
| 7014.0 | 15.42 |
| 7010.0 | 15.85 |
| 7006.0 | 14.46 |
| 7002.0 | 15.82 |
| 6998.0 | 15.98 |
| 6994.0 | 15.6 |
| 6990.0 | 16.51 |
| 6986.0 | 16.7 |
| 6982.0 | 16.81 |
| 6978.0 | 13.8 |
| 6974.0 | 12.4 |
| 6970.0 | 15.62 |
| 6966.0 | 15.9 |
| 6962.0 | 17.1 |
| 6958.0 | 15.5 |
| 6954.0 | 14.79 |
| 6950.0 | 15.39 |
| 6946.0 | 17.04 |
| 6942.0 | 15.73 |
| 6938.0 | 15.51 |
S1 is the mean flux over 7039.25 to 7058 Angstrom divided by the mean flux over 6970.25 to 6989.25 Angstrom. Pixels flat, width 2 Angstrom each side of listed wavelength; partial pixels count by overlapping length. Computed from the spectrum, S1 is 1.04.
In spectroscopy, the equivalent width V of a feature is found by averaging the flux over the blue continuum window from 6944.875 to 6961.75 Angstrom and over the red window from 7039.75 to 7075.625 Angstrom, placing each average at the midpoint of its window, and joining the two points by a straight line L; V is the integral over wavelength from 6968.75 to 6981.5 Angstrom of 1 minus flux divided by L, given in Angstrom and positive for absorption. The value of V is 1.19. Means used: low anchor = 15.8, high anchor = 15.2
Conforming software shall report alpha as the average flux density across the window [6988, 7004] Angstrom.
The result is 16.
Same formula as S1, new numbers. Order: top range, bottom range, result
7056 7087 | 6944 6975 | 0.95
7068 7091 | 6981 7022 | 0.95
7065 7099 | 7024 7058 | 0.94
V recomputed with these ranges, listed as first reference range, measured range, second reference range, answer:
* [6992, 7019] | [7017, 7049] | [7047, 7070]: -0.1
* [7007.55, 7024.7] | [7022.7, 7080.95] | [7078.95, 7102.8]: -1.8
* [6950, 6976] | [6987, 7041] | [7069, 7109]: -1.8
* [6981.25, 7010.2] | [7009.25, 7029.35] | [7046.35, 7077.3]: 0.5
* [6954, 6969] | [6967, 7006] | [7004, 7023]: 0.2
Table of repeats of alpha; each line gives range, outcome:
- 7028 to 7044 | 15.4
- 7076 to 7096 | 14.7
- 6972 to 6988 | 14.9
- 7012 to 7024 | 15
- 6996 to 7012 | 15.5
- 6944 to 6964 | 16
